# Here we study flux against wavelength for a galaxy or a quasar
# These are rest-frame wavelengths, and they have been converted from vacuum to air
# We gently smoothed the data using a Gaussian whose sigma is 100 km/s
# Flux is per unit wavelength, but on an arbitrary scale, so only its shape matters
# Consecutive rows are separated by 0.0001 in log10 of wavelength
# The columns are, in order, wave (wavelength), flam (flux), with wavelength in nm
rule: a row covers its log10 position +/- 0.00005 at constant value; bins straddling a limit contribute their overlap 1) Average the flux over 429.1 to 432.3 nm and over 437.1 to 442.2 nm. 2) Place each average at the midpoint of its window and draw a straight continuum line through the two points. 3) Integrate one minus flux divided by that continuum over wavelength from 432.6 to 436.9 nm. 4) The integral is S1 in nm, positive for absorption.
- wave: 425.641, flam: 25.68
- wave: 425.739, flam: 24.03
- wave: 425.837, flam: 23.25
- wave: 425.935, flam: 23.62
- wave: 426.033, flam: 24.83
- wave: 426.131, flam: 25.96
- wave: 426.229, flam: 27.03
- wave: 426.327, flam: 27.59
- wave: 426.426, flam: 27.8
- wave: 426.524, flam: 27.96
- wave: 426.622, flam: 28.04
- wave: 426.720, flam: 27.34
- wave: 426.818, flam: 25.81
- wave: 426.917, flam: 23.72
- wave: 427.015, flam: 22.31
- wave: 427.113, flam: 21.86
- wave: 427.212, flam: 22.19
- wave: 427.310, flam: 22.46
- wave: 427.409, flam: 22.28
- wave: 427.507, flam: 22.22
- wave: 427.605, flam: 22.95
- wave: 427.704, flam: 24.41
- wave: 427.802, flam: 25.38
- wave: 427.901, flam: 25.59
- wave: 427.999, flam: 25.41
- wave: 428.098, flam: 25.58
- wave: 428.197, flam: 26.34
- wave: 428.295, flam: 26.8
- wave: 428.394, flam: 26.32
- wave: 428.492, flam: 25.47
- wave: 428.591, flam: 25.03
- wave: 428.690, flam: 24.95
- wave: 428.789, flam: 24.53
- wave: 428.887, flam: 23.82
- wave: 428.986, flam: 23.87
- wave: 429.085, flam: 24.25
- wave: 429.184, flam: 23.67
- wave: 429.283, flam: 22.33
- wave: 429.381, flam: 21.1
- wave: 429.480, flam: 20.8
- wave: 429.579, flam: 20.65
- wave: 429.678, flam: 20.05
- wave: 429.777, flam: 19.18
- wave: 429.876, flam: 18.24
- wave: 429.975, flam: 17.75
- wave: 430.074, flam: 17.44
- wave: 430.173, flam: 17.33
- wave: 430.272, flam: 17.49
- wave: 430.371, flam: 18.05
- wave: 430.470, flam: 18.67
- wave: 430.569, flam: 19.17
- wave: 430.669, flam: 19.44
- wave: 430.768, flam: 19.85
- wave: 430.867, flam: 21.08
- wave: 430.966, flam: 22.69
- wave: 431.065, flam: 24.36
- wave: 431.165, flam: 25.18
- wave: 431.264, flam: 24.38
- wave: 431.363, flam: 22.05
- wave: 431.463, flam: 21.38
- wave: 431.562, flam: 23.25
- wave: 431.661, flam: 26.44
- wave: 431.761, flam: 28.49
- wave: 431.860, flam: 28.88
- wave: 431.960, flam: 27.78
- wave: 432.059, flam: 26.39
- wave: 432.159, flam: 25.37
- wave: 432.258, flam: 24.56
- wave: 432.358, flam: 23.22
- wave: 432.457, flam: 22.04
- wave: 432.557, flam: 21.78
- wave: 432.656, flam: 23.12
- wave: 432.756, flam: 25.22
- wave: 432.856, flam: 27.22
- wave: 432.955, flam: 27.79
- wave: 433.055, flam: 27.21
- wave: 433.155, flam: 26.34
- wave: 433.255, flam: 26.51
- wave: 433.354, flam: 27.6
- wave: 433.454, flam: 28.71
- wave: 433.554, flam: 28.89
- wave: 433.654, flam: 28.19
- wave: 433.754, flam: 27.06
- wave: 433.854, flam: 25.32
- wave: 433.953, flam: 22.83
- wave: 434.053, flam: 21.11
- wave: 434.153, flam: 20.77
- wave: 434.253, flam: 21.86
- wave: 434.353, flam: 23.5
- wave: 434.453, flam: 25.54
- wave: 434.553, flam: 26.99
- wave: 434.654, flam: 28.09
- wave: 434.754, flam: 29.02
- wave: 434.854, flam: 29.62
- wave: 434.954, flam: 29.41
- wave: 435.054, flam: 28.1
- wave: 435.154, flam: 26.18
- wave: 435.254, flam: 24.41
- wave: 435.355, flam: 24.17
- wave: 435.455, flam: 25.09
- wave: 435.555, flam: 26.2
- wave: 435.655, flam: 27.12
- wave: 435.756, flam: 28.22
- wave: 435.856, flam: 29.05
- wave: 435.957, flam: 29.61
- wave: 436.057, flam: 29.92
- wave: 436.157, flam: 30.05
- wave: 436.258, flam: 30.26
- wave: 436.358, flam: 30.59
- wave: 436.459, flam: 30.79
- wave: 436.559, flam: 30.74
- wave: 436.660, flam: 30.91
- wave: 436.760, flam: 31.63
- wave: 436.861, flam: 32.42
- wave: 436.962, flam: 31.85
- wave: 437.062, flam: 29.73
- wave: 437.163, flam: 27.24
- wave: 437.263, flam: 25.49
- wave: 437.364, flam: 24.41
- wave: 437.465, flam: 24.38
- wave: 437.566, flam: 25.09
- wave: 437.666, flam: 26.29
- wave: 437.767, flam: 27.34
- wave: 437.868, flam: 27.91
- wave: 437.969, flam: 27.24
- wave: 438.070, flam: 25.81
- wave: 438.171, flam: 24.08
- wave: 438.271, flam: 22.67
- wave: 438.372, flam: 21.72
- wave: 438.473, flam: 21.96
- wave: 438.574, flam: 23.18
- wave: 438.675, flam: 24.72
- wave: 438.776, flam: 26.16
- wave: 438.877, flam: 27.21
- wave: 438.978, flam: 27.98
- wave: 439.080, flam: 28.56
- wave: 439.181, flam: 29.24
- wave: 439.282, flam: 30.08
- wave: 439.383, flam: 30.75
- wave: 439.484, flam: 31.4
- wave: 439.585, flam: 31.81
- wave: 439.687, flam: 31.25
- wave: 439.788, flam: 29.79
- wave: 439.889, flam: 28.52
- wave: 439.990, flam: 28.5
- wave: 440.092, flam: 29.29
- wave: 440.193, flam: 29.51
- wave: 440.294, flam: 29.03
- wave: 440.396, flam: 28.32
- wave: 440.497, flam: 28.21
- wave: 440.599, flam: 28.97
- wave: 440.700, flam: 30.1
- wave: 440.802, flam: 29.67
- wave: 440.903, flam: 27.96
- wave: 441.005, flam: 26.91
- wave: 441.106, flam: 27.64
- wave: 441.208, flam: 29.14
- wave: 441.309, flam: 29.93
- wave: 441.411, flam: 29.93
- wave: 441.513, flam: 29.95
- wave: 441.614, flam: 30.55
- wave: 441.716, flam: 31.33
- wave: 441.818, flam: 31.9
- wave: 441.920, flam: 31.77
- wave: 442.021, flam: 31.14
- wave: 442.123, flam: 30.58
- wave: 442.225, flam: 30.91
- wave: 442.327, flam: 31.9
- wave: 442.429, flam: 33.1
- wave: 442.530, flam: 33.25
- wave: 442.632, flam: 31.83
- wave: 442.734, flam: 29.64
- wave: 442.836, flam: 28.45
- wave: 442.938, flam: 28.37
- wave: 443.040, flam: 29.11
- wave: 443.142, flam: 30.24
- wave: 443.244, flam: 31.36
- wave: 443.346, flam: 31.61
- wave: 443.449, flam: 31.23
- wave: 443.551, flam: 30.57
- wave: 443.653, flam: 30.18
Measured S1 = -0.43 nm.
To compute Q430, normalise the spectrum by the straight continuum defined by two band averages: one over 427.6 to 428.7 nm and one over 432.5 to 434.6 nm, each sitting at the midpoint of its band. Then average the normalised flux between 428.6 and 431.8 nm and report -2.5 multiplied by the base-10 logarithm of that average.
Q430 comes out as 0.18 mag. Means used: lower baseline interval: 25.5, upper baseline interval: 25.4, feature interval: 21.6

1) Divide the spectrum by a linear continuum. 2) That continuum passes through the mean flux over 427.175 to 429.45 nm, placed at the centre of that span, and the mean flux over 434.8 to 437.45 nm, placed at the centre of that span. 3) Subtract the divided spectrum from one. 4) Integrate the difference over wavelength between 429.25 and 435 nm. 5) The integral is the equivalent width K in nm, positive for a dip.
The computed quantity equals 0.58 nm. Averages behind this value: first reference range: 24.2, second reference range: 28.5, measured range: 23.7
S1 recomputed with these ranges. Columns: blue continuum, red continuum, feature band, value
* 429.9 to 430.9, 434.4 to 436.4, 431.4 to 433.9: -0.35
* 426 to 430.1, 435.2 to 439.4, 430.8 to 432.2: 0.02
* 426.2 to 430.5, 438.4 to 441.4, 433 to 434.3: 0.00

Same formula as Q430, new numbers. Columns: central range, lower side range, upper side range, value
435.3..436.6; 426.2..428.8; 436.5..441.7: -0.05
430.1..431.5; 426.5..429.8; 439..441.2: 0.21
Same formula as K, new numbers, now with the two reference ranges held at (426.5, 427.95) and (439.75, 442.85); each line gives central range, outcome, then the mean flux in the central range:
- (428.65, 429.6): 0.07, 23.1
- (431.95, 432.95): 0.06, 24.7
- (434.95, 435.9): 0.03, 26.7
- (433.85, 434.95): 0.08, 25.1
